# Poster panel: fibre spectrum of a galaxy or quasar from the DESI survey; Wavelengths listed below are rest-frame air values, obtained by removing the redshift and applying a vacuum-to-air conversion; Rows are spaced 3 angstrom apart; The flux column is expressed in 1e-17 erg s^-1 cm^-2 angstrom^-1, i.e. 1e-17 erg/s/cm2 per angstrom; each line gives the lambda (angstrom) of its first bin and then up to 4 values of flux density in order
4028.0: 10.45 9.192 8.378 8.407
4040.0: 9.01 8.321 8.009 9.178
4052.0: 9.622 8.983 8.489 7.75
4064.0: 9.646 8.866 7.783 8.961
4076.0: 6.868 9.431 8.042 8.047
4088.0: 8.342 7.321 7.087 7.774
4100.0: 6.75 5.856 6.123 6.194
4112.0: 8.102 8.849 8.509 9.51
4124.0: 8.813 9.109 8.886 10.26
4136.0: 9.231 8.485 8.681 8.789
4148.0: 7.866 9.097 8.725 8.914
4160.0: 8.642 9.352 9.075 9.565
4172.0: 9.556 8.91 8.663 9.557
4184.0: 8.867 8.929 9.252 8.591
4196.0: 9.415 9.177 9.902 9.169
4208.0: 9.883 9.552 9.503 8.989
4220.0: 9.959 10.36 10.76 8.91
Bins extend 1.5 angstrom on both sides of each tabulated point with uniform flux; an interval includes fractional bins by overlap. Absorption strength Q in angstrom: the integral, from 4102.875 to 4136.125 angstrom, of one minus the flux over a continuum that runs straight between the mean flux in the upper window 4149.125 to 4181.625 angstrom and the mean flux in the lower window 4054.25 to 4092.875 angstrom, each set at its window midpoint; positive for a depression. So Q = 1.37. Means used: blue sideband 8.32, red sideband 9.07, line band 8.35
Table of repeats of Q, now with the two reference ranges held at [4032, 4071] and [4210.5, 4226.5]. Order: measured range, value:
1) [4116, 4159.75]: 1.6 angstrom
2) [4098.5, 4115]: 4.1 angstrom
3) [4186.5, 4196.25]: 0.6 angstrom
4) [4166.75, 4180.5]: 0.4 angstrom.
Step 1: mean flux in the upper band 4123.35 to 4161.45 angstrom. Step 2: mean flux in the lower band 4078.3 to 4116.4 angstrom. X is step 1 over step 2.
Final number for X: 1.2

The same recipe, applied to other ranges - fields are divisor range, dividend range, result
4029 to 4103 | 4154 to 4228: 1.12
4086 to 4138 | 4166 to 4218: 1.15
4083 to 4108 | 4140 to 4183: 1.25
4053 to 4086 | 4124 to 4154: 1.05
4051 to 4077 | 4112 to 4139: 1.06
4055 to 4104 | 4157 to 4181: 1.14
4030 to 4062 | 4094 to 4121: 0.85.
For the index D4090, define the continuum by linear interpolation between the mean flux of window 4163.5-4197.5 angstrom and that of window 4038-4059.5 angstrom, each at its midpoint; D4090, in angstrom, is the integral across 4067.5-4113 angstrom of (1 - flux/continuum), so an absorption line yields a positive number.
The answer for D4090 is 7.0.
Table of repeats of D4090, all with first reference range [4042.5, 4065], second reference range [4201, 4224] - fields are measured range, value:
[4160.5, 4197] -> 1.26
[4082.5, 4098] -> 2.11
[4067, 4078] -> 0.96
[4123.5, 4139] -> -0.05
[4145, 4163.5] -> 1.15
